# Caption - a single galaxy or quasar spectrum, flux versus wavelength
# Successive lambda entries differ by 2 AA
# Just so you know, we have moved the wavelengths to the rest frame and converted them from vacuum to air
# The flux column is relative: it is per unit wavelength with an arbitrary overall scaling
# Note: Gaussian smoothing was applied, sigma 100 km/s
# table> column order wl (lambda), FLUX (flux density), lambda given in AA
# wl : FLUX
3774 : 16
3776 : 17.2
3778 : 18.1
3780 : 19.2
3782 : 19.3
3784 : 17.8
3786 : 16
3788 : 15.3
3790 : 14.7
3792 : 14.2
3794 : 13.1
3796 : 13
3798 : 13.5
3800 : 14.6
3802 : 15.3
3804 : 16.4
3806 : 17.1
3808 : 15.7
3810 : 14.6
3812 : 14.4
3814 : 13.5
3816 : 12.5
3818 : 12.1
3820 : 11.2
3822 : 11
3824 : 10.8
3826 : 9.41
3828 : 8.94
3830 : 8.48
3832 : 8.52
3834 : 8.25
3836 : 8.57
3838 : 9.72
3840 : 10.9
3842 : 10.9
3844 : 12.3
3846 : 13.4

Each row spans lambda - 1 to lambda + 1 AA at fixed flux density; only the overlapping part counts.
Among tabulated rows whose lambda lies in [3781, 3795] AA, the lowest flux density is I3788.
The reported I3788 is 13.1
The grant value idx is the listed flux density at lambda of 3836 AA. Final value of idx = 8.57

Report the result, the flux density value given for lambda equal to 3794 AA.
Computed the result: 13.1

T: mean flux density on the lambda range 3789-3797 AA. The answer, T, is 13.8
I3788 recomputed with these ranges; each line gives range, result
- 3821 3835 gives 8.25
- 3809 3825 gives 10.8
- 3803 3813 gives 14.4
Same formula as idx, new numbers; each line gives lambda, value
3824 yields 10.8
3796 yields 13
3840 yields 10.9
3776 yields 17.2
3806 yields 17.1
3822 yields 11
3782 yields 19.3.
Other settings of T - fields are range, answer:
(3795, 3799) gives 13.2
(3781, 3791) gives 16.6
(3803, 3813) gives 15.6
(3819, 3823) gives 11.1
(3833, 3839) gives 8.85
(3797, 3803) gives 14.5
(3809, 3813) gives 14.5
